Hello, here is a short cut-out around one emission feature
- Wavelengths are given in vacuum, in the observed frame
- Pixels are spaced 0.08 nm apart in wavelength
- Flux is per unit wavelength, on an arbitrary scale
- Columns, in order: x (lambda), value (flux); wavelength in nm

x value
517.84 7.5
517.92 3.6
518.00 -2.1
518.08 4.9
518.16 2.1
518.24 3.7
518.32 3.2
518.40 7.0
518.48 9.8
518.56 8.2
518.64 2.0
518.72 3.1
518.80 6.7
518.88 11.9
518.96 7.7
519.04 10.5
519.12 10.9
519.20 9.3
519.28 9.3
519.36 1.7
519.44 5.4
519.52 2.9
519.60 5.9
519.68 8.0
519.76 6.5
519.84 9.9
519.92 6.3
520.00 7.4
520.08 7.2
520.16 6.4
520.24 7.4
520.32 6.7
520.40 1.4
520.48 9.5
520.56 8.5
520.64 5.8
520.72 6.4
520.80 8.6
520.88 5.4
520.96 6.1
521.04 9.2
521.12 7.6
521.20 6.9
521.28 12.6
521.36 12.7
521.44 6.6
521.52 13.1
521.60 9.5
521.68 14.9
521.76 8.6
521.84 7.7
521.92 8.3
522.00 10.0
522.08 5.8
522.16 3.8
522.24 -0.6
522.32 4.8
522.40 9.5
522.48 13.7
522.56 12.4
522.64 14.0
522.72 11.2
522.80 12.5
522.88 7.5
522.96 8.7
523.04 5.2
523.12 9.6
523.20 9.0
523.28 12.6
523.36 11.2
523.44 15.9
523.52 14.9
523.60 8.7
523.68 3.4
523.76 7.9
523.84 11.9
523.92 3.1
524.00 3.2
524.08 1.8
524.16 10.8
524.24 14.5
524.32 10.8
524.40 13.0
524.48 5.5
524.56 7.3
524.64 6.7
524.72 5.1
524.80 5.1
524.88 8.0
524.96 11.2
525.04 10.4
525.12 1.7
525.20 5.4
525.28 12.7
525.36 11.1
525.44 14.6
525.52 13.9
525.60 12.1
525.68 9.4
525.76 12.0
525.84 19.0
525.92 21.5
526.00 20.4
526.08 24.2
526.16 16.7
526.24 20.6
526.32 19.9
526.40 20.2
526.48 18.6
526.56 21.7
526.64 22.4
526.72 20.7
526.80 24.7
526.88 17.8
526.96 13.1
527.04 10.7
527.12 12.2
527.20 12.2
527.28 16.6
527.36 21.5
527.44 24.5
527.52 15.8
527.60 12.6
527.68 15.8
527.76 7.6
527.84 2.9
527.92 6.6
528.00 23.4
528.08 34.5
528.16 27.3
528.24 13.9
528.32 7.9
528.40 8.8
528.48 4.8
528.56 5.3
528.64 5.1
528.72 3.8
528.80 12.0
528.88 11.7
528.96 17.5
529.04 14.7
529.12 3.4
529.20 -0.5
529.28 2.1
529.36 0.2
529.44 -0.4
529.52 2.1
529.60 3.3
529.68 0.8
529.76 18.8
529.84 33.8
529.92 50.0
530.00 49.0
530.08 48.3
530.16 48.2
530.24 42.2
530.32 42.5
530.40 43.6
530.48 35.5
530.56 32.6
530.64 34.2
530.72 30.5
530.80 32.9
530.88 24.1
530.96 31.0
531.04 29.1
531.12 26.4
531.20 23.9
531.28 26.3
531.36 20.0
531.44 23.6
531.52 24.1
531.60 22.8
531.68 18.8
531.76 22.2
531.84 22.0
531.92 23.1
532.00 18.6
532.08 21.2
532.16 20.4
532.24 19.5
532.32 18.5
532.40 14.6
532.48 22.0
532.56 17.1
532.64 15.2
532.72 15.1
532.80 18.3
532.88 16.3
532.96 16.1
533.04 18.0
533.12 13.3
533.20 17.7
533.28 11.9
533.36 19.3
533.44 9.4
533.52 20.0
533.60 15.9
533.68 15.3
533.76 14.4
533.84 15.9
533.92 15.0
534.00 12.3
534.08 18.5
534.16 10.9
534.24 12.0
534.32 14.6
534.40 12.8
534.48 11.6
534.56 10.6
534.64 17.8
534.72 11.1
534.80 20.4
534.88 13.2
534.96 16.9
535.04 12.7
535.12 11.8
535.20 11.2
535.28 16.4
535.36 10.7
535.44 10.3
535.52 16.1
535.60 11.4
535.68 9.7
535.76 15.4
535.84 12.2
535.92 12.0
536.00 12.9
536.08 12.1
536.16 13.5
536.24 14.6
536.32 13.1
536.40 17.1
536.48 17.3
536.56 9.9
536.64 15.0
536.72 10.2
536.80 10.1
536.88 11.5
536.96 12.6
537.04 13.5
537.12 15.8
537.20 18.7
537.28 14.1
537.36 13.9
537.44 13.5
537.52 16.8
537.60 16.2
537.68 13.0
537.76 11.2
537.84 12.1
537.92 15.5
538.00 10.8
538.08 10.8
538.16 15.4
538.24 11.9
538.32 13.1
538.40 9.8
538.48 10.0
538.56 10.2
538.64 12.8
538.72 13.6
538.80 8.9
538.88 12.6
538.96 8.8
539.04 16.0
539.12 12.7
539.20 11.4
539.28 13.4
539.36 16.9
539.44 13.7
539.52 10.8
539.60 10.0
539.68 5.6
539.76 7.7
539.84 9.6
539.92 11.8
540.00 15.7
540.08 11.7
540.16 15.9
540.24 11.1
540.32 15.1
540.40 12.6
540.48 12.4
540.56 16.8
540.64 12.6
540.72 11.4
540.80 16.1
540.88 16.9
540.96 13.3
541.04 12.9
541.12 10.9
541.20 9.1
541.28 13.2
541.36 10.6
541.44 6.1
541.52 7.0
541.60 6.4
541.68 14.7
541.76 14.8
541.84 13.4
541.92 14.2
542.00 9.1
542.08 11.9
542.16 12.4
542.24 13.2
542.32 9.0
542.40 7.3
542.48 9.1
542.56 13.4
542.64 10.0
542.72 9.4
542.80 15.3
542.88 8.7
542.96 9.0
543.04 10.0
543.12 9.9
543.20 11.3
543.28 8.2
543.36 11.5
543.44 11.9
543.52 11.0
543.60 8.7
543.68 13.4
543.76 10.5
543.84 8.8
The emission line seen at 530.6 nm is Lyman alpha 1216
